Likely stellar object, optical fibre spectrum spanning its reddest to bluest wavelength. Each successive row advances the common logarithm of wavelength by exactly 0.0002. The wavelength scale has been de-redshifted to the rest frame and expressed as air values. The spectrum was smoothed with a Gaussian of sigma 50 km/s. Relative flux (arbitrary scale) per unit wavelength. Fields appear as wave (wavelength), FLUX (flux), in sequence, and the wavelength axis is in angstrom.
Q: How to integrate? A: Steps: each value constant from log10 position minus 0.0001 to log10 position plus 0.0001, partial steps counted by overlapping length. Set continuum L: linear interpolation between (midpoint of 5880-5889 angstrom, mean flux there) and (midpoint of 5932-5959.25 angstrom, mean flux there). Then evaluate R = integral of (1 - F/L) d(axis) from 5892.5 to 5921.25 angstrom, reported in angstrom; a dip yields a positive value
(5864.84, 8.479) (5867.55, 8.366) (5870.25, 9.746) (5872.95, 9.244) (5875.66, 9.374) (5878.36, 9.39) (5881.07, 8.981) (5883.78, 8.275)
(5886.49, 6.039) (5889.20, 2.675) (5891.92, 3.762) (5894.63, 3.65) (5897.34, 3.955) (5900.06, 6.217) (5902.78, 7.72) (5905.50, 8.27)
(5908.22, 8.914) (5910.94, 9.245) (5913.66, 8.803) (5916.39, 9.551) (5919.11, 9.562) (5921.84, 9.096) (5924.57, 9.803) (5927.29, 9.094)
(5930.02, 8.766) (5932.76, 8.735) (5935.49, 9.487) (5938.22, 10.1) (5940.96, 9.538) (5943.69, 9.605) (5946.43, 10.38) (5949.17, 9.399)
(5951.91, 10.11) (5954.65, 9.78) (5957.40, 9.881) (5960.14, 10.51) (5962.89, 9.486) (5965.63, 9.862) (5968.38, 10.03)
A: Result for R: 2.1 angstrom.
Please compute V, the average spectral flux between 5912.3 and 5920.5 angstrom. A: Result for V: 9.3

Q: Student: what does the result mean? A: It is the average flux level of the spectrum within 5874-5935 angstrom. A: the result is 7.76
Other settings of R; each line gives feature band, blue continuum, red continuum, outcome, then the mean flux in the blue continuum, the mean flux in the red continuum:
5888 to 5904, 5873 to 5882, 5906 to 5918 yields 7.9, 9.26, 9.08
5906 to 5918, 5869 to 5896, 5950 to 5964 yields -1.2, 7.1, 9.94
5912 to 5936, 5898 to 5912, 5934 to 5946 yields -1.0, 7.84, 9.73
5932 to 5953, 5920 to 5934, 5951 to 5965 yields -0.4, 9.11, 9.94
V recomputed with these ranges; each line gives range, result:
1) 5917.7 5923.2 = 9.33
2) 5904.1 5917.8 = 8.96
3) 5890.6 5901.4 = 4.4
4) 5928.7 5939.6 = 9.27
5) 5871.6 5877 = 9.3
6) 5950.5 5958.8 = 9.92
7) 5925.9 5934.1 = 8.87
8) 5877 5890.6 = 7.06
